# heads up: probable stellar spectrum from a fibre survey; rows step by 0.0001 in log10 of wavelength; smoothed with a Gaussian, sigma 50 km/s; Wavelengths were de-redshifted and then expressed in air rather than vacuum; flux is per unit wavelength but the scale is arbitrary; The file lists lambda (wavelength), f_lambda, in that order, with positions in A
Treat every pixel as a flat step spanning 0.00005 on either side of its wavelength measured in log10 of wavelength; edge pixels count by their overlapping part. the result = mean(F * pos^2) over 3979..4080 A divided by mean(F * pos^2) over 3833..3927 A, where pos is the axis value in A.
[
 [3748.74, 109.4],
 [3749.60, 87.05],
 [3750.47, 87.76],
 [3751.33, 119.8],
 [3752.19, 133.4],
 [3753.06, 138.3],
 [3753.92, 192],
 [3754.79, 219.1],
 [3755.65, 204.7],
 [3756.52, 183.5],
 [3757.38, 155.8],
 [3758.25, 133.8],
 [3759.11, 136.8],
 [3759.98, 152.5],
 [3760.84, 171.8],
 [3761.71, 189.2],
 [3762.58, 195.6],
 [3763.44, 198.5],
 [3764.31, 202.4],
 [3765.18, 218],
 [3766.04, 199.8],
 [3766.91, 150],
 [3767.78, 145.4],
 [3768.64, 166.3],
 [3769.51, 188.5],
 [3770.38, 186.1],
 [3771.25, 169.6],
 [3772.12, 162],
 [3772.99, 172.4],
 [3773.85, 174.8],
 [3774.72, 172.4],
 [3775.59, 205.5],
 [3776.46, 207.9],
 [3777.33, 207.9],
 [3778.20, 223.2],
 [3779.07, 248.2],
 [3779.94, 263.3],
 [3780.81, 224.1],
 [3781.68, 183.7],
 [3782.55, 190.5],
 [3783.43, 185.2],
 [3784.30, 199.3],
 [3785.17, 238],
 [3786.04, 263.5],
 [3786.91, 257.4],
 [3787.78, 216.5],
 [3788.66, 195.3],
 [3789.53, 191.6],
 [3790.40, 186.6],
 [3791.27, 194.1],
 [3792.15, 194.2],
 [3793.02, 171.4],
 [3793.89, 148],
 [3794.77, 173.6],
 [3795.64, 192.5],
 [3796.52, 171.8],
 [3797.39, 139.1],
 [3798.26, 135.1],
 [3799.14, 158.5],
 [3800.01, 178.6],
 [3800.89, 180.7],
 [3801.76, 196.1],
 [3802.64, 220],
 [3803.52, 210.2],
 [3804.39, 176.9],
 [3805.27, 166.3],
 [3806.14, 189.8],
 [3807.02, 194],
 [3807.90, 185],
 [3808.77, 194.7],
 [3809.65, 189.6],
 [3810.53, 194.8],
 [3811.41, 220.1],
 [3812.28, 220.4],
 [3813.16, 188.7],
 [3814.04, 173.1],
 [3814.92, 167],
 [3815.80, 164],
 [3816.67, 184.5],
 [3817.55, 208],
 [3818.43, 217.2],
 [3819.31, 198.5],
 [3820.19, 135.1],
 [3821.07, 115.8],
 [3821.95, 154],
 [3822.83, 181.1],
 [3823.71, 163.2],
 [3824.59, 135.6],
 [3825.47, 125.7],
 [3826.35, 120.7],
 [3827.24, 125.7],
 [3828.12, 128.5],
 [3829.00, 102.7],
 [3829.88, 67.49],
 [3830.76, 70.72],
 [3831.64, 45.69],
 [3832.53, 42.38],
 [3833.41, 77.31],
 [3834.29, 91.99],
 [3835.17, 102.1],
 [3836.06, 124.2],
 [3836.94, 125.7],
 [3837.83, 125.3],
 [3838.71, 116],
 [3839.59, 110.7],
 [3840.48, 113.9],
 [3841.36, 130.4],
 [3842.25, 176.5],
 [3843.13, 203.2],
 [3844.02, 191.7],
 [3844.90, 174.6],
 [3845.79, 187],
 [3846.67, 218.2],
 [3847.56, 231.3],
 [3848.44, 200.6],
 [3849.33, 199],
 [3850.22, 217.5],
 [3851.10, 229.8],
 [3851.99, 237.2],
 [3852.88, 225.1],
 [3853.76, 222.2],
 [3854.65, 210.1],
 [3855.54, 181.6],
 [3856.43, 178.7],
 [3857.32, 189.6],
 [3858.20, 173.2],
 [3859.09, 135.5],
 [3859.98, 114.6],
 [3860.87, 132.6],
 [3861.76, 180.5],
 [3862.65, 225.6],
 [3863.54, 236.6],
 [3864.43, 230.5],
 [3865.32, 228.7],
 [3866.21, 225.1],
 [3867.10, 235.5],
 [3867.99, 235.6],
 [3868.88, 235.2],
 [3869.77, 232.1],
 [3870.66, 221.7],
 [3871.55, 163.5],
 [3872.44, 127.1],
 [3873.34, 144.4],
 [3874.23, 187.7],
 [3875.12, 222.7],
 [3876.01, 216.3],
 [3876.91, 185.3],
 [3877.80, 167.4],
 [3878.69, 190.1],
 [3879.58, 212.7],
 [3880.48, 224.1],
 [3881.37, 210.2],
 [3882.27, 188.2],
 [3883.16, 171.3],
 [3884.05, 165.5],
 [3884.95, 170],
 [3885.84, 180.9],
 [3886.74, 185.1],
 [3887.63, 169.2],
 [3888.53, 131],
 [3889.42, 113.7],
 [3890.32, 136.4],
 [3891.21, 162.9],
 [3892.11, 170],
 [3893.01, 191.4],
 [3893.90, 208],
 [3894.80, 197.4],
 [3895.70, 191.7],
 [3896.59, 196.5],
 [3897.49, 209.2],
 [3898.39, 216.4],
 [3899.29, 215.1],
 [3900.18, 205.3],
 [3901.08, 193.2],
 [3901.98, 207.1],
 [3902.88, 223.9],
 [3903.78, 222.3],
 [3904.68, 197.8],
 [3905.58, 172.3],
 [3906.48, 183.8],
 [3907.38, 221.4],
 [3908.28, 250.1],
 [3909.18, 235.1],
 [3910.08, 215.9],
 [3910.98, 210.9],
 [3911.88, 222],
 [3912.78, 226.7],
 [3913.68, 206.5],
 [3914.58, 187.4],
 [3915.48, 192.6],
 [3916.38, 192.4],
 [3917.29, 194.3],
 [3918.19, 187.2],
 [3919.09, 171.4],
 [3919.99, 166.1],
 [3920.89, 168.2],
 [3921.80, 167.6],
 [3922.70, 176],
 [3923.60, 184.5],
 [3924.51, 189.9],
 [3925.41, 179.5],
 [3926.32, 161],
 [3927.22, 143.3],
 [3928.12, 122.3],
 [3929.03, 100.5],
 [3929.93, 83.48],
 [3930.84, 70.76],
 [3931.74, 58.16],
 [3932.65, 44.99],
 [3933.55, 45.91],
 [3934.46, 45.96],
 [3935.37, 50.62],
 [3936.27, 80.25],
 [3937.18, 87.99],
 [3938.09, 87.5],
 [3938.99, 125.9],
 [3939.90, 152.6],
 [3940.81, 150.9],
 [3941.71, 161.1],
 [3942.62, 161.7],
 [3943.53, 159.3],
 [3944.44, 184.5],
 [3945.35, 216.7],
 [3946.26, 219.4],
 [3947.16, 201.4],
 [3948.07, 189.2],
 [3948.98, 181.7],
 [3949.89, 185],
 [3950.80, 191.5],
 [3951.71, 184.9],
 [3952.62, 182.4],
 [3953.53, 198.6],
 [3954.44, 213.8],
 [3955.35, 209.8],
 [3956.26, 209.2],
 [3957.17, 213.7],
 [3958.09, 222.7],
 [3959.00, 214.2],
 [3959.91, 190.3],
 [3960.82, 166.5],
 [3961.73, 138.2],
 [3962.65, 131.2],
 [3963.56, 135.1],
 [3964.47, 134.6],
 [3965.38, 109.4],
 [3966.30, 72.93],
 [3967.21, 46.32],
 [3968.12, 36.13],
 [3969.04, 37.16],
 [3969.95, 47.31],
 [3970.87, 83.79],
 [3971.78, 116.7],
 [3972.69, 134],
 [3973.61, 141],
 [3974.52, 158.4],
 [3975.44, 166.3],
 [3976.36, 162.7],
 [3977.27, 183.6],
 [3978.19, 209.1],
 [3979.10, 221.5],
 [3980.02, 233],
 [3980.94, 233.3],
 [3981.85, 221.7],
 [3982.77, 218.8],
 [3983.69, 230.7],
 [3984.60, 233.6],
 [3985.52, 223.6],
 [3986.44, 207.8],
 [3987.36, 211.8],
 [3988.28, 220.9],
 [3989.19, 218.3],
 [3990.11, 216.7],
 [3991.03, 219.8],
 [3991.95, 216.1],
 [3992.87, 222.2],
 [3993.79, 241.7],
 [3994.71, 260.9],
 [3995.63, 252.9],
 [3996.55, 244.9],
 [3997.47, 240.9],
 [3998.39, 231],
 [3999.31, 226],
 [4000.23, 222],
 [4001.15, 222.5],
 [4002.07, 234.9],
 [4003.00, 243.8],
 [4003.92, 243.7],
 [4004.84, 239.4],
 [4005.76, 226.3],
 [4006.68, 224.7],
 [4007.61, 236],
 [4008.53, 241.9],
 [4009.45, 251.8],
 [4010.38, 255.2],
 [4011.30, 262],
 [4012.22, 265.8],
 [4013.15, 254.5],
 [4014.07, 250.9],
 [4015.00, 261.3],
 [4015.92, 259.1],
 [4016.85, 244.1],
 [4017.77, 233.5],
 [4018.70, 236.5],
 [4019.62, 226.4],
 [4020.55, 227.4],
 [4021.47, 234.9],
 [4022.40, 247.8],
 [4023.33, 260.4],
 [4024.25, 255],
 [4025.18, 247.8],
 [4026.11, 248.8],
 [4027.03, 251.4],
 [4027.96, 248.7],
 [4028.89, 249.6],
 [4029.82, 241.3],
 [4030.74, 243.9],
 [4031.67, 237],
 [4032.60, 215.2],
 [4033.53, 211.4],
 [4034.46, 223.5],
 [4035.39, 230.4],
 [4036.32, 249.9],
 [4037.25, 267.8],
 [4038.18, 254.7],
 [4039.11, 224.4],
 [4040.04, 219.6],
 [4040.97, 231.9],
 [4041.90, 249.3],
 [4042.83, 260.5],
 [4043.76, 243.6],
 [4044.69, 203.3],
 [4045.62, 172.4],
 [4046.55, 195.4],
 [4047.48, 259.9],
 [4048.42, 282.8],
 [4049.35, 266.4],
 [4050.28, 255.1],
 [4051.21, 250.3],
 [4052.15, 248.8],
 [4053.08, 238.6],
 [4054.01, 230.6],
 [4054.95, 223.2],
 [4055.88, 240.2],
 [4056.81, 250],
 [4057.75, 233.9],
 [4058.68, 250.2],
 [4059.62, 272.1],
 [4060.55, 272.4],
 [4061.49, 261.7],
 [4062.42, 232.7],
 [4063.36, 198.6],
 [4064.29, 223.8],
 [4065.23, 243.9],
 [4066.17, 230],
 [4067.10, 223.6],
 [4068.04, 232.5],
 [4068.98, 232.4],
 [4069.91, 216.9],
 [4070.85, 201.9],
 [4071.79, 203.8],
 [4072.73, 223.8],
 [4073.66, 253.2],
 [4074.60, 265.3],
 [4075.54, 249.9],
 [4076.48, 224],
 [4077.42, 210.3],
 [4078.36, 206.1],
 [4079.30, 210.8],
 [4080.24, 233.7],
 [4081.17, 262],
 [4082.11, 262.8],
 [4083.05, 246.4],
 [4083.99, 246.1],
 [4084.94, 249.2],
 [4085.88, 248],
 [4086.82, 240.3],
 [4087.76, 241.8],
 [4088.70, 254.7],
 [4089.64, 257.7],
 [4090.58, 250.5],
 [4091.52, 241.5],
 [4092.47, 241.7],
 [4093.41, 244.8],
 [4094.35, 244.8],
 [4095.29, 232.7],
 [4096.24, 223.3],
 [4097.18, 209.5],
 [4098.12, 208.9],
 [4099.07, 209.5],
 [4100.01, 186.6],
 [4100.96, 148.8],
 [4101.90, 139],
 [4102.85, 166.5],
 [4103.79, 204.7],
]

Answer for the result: 1.4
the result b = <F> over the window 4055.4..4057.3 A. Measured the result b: 245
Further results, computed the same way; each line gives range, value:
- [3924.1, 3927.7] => 168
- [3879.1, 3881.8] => 215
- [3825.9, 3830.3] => 109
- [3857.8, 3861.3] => 138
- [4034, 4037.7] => 243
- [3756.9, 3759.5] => 143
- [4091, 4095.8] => 241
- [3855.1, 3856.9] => 180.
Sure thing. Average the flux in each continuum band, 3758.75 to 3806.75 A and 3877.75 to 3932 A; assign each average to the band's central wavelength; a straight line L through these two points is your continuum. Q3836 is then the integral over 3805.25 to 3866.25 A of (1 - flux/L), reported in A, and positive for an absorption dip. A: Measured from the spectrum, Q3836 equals 6.7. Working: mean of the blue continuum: 190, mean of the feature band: 166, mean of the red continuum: 182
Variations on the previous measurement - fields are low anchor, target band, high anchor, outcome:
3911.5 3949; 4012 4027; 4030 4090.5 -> -2.6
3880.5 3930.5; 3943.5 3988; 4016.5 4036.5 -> 8.3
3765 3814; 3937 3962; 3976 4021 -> 4.8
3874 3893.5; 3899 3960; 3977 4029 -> 8.9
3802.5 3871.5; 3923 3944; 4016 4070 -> 9.1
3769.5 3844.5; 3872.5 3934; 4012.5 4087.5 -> 5.9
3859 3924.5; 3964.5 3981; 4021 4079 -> 6.5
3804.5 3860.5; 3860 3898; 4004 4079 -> -2.4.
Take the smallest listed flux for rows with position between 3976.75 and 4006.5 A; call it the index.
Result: 183.6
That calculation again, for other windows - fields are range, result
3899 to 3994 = 36.13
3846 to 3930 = 83.48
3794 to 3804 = 135.1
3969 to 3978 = 37.16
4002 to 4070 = 172.4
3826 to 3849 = 42.38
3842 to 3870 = 114.6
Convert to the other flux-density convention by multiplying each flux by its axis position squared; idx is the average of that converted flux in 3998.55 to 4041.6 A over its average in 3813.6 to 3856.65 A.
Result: 1.70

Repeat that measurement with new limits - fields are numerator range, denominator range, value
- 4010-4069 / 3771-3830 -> 1.49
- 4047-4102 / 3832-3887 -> 1.45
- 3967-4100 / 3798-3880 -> 1.45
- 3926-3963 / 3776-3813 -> 0.82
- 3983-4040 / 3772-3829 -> 1.44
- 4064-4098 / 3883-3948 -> 1.53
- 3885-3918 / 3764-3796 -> 1.06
